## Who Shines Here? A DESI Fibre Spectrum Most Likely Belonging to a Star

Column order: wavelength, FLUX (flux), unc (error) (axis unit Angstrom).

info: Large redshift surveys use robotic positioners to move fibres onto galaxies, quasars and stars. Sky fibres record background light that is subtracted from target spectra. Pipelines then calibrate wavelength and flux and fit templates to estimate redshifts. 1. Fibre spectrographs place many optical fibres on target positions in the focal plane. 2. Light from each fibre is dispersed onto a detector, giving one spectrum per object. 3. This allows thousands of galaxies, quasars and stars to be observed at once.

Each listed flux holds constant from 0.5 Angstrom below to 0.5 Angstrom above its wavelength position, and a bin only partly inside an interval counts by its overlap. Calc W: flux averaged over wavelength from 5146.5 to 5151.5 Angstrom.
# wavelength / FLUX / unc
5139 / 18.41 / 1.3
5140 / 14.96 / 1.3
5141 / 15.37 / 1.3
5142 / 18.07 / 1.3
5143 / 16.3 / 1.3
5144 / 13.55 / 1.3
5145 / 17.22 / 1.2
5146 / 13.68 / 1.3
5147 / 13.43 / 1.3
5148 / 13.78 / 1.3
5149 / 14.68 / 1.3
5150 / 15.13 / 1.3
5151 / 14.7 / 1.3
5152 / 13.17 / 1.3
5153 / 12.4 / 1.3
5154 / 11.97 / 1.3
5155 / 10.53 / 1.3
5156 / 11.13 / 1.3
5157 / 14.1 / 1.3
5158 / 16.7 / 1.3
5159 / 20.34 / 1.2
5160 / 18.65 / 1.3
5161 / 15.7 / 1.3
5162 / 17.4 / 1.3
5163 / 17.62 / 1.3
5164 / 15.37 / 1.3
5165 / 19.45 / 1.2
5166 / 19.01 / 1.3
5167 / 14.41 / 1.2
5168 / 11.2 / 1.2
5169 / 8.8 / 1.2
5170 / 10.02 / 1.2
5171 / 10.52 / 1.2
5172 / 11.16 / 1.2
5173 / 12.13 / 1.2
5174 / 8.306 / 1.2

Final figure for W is 14.3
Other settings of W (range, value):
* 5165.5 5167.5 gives 16.7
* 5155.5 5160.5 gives 16.2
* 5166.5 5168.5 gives 12.8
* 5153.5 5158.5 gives 12.9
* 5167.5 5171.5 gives 10.1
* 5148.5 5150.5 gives 14.9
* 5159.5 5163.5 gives 17.3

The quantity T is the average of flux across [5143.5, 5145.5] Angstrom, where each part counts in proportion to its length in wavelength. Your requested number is 15.4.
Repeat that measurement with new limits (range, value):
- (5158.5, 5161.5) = 18.2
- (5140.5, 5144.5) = 15.8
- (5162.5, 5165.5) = 17.5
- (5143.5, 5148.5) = 14.3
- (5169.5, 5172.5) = 10.6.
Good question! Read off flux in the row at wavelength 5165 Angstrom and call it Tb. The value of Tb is 19.45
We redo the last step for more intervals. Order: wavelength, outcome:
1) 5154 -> 11.97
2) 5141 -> 15.37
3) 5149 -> 14.68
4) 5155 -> 10.53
